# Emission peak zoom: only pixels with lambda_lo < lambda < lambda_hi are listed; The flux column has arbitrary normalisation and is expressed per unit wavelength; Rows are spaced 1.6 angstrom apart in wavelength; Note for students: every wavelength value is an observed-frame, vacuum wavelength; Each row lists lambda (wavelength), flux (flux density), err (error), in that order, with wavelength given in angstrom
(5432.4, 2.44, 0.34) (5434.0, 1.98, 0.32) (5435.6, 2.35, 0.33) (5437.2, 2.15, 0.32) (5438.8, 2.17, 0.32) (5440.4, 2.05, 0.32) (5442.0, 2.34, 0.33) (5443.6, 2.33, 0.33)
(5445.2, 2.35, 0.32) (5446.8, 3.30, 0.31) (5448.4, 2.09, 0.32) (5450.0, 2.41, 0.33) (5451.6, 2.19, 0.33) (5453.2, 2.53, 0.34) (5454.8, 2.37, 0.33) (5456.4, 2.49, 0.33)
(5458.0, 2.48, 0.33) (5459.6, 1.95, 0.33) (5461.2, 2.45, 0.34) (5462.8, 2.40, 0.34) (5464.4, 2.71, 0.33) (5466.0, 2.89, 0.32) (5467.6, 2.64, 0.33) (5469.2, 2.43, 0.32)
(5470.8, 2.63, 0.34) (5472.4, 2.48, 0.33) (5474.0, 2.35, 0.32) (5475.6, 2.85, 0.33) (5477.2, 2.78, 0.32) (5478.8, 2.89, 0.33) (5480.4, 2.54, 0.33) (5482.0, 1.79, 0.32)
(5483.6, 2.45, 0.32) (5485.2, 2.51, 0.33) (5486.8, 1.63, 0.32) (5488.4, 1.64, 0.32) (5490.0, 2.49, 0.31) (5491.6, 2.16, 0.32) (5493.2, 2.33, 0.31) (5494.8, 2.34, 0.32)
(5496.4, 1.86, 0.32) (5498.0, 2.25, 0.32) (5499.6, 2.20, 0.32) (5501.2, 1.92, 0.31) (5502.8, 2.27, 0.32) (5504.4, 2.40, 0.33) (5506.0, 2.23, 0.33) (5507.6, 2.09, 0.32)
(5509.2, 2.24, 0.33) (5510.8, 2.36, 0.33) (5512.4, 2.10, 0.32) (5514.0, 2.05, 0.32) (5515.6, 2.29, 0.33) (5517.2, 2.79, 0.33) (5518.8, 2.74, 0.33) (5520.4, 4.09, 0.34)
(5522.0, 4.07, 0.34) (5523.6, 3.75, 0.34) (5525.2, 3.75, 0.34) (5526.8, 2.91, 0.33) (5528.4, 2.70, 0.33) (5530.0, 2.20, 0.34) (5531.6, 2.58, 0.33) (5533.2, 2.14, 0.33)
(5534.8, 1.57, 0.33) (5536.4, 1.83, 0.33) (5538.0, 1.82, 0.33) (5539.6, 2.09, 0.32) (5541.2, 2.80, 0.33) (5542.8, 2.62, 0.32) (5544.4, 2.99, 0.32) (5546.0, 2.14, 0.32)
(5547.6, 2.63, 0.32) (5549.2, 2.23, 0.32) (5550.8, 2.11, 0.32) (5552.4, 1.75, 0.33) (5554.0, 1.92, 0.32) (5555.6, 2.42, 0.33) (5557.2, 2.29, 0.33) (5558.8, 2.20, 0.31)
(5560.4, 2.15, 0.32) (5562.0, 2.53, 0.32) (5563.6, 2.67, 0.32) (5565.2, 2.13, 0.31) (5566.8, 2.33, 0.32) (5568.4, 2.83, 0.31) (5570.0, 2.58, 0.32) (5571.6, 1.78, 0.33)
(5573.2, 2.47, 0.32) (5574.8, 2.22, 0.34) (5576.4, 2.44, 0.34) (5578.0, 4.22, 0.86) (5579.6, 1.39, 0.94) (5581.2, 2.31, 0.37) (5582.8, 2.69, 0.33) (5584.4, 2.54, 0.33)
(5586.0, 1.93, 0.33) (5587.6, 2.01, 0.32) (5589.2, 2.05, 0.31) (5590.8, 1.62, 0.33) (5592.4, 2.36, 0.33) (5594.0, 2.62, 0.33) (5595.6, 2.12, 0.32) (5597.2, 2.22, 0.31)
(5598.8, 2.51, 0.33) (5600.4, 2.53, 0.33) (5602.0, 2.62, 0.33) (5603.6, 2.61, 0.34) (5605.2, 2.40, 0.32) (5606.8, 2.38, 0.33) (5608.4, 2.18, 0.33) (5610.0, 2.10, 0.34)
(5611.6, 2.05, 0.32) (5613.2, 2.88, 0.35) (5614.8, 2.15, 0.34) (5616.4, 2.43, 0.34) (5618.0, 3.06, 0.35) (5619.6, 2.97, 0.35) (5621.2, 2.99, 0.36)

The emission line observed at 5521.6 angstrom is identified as H-beta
